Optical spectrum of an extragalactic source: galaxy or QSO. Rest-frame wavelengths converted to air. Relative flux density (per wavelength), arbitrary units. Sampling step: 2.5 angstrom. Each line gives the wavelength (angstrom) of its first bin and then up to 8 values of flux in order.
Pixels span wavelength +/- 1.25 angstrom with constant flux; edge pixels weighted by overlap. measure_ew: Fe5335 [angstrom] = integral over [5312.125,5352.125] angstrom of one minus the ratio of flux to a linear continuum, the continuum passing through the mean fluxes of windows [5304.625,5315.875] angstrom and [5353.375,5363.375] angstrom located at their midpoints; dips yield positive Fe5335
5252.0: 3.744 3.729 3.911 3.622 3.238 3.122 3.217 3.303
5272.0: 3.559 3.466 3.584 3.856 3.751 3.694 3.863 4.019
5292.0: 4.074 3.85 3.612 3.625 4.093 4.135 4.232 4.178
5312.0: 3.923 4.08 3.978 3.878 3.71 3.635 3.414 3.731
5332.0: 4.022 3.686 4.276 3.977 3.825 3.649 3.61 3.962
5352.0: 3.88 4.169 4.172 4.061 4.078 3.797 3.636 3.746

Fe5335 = 2.69 angstrom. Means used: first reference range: 4.11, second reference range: 4.12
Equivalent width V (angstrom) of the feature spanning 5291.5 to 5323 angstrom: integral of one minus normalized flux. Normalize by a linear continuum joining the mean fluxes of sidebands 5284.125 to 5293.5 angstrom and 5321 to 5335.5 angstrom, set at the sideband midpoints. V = -1.1 angstrom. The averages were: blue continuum 3.93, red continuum 3.7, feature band 3.95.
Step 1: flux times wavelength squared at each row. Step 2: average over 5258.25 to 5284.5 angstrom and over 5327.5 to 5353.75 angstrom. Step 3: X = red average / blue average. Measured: 1.1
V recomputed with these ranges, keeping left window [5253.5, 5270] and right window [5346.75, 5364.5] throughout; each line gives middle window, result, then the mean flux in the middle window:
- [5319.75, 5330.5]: 0.5 angstrom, 3.64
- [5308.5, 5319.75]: -0.8 angstrom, 4.02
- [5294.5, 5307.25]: -0.8 angstrom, 3.91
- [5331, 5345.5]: 0.0 angstrom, 3.91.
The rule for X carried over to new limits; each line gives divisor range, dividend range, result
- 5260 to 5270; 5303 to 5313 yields 1.29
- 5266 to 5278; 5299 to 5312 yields 1.20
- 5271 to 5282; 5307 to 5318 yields 1.13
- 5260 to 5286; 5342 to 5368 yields 1.15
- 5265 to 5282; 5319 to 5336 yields 1.09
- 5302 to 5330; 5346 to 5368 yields 1.02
